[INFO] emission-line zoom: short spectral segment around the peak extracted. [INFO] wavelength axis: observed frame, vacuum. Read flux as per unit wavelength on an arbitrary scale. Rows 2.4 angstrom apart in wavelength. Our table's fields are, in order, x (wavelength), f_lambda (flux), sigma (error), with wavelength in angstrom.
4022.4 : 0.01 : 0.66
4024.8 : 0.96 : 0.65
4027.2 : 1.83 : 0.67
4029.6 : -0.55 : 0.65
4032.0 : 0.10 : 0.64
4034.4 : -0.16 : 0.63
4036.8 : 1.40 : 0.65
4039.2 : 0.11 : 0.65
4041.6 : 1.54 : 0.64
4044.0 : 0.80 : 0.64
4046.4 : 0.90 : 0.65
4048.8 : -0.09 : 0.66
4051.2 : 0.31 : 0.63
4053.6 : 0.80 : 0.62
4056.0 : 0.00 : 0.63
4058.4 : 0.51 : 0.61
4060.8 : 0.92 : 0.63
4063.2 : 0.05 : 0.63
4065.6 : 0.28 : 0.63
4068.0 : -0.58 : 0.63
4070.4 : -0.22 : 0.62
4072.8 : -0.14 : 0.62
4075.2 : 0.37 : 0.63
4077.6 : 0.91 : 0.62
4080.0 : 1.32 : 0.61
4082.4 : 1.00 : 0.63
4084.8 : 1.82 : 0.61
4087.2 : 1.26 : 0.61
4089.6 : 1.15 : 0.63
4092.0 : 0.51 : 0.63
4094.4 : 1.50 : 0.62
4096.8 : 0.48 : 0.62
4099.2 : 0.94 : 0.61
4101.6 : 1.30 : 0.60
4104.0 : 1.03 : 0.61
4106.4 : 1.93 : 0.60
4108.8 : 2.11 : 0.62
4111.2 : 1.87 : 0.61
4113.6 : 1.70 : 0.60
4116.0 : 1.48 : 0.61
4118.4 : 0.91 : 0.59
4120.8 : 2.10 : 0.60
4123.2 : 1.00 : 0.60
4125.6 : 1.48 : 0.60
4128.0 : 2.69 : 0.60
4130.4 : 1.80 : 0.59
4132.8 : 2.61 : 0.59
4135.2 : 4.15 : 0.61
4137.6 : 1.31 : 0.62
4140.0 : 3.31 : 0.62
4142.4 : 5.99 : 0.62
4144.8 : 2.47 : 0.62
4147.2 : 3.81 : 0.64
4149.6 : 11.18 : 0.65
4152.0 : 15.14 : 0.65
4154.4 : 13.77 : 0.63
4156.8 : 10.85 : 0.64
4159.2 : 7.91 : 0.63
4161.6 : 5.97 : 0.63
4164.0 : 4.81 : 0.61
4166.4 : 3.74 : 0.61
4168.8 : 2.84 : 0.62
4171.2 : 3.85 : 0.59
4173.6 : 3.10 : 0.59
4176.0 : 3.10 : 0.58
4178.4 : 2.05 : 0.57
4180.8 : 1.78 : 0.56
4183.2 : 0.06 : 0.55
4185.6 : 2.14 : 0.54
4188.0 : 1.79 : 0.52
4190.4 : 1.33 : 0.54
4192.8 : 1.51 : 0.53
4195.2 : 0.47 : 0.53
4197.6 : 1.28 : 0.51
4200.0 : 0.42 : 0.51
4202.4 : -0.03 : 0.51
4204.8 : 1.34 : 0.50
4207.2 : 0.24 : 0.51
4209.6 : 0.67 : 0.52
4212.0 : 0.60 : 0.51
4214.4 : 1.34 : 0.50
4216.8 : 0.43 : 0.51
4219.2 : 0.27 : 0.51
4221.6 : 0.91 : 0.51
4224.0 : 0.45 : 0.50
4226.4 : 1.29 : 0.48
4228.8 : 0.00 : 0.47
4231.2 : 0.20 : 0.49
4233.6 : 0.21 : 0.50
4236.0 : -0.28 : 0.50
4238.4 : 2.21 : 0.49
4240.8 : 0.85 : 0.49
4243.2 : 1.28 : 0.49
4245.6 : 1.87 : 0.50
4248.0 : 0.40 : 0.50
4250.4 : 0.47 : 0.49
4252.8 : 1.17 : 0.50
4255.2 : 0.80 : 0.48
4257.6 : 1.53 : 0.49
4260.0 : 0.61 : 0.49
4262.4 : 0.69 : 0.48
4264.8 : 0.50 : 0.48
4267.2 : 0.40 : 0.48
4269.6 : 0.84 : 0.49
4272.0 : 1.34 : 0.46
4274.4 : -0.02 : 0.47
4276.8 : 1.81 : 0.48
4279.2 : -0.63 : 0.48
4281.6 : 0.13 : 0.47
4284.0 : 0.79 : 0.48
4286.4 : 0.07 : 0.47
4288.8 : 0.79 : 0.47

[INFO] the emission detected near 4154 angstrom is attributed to Lyman alpha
